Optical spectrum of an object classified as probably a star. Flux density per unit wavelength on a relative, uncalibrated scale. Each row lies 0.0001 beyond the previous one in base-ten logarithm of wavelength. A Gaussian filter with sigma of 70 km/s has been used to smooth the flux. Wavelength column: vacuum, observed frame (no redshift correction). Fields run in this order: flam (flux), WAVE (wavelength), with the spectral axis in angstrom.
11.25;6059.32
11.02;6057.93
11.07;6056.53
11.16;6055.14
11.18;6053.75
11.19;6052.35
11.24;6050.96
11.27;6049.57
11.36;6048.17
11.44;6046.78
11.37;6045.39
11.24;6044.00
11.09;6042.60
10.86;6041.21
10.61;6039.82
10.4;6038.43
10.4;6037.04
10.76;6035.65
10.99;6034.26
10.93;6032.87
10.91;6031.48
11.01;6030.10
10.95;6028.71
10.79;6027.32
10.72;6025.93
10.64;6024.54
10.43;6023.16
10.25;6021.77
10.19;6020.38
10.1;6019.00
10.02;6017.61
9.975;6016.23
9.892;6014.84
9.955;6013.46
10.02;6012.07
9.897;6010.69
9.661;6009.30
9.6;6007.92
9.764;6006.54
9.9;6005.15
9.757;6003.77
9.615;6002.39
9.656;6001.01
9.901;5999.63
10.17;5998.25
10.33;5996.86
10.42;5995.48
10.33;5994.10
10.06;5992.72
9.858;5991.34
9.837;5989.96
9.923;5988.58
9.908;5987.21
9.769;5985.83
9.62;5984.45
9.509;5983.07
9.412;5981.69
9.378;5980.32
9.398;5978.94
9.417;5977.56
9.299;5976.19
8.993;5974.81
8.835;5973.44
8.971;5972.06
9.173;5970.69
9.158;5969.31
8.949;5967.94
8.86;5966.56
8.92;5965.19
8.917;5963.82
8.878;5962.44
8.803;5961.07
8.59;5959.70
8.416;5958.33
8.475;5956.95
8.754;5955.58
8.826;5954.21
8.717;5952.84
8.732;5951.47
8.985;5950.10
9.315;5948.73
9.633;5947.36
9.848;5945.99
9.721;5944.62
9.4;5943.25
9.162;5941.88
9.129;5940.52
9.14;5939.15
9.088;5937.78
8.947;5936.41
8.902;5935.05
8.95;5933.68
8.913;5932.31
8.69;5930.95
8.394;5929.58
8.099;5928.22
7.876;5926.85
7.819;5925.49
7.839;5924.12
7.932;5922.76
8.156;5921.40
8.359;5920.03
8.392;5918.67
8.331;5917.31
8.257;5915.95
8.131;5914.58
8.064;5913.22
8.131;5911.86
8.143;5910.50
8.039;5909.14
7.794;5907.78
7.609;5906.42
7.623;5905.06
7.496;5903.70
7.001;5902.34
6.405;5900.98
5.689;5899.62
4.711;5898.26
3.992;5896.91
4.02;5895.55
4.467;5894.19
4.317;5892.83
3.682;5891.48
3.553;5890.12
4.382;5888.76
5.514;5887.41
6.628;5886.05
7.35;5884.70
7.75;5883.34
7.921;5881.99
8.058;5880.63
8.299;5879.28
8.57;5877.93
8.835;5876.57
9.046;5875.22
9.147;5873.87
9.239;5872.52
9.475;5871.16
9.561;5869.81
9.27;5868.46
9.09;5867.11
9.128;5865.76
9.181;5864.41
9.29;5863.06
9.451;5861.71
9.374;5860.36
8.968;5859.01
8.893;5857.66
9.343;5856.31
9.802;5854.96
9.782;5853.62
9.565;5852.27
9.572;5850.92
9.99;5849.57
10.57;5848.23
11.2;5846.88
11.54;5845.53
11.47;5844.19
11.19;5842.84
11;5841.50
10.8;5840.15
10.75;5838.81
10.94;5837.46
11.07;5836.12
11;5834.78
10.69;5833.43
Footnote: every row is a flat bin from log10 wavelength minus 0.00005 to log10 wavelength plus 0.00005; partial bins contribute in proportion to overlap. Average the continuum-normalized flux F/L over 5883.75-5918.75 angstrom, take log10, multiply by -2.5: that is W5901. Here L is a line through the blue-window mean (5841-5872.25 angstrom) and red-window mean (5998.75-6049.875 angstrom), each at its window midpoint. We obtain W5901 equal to 0.48 mag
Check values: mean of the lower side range 9.84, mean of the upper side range 10.4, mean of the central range 6.43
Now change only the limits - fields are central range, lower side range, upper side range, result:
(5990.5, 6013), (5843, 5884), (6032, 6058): 0.075 mag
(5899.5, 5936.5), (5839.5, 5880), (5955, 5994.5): 0.179 mag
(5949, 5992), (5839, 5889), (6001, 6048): 0.099 mag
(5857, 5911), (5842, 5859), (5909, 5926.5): 0.235 mag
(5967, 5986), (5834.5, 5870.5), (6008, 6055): 0.134 mag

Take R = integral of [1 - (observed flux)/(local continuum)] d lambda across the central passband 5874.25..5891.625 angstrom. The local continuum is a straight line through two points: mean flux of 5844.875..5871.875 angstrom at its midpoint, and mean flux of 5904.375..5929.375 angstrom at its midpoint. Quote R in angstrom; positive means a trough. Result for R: 3.82 angstrom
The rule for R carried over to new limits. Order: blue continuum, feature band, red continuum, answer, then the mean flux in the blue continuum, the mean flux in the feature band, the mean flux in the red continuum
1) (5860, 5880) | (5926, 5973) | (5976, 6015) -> 3.2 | 9.13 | 8.92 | 9.81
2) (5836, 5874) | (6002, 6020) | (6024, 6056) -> 1.6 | 9.95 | 9.87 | 11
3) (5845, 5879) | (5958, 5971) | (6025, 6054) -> 1.9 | 9.49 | 8.87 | 11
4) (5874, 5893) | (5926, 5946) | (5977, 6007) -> -1.5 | 6.84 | 8.91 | 9.82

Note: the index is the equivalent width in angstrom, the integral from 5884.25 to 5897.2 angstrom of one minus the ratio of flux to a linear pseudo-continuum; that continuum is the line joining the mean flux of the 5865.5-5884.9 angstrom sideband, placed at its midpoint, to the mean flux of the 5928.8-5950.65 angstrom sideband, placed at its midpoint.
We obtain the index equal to 6.0 angstrom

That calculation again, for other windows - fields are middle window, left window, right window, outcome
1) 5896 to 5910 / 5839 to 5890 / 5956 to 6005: 3.9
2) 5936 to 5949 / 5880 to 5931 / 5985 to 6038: -2.0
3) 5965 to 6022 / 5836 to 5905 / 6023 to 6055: 3.1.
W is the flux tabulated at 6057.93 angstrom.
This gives 11.02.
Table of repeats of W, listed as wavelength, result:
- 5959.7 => 8.59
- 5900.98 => 6.405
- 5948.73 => 9.315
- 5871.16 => 9.475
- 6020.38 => 10.19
